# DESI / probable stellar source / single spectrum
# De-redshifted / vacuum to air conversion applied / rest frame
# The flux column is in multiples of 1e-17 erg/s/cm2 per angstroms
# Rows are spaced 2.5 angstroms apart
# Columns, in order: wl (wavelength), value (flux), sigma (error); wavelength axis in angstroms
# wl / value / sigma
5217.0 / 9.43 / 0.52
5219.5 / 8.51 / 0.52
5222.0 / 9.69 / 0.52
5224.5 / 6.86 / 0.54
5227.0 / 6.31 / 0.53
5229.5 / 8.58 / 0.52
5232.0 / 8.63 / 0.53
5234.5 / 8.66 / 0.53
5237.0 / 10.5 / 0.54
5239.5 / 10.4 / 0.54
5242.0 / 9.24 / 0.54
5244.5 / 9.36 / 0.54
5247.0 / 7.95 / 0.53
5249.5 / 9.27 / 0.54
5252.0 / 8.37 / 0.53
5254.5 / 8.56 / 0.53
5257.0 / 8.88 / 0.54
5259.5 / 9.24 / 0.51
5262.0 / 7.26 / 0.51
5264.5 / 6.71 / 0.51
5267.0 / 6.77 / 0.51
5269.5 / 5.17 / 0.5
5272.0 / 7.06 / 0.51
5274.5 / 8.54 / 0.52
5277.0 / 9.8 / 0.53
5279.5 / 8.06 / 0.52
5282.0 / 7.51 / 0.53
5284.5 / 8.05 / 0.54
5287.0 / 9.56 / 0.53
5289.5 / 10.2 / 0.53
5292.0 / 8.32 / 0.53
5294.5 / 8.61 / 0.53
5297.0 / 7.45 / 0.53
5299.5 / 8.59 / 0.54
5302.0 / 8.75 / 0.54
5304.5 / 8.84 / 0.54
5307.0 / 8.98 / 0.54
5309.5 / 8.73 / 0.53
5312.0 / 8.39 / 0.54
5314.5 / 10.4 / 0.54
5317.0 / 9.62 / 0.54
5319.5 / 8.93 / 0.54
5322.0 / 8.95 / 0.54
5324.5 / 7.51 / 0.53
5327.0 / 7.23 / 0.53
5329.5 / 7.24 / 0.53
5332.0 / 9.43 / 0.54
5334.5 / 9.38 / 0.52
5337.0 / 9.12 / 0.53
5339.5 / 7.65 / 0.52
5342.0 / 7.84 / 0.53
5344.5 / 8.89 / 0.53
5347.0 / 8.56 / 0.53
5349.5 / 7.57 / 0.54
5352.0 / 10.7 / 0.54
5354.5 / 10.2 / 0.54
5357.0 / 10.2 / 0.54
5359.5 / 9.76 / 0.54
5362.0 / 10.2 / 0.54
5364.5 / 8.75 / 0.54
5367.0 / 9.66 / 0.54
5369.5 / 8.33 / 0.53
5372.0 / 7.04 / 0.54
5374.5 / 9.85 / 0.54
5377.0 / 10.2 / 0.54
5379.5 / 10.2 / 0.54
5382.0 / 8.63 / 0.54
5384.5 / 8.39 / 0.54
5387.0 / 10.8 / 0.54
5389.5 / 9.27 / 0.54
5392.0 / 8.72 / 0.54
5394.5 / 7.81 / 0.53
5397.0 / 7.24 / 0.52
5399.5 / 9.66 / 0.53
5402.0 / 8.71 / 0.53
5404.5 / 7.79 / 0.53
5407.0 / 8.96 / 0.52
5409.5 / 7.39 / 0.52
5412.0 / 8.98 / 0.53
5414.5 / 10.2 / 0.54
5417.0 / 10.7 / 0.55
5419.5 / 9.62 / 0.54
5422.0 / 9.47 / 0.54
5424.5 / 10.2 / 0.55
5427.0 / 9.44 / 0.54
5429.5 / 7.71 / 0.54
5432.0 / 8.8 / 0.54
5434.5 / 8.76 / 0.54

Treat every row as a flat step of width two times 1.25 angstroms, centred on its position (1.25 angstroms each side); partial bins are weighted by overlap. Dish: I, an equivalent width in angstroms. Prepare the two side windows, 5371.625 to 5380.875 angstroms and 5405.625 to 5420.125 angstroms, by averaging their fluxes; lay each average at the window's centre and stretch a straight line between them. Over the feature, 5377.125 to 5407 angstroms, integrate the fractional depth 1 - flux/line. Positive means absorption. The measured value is 1.7 angstroms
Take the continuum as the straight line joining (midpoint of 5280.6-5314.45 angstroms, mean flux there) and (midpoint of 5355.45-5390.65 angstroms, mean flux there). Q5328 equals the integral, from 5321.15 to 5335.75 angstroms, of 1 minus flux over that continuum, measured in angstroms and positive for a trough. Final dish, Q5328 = 1.13 angstroms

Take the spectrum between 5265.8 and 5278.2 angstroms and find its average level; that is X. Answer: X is 7.46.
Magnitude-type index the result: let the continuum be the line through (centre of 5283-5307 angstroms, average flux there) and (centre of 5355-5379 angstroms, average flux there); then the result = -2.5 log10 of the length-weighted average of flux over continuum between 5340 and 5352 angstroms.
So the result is 0.09 mag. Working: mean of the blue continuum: 8.71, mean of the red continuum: 9.39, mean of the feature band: 8.44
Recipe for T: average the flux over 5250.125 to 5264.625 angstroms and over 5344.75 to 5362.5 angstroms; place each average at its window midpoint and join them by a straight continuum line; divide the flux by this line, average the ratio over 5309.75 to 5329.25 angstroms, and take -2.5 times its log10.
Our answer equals 0.056 mag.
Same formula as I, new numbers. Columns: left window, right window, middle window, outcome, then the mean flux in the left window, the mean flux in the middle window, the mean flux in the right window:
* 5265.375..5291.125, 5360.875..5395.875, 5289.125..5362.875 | -2.5 angstroms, 8.06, 8.85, 9.12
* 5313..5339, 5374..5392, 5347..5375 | 0.0 angstroms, 8.74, 9.25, 9.55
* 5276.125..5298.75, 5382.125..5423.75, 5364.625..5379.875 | -0.4 angstroms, 8.6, 9.12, 8.99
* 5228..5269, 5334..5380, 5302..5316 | -0.3 angstroms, 8.57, 9.05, 9.14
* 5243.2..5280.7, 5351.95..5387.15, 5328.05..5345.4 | 1.0 angstroms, 8.07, 8.48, 9.45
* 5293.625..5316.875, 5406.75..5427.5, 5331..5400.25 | 0.6 angstroms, 8.79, 9.07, 9.46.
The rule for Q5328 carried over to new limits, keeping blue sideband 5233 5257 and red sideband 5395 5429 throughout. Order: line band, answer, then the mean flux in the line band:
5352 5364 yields -1.3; 10.1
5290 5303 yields 0.9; 8.44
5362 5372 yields 0.3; 8.84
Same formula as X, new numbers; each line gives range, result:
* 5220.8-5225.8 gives 8.24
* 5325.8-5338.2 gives 8.48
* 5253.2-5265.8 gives 8.13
